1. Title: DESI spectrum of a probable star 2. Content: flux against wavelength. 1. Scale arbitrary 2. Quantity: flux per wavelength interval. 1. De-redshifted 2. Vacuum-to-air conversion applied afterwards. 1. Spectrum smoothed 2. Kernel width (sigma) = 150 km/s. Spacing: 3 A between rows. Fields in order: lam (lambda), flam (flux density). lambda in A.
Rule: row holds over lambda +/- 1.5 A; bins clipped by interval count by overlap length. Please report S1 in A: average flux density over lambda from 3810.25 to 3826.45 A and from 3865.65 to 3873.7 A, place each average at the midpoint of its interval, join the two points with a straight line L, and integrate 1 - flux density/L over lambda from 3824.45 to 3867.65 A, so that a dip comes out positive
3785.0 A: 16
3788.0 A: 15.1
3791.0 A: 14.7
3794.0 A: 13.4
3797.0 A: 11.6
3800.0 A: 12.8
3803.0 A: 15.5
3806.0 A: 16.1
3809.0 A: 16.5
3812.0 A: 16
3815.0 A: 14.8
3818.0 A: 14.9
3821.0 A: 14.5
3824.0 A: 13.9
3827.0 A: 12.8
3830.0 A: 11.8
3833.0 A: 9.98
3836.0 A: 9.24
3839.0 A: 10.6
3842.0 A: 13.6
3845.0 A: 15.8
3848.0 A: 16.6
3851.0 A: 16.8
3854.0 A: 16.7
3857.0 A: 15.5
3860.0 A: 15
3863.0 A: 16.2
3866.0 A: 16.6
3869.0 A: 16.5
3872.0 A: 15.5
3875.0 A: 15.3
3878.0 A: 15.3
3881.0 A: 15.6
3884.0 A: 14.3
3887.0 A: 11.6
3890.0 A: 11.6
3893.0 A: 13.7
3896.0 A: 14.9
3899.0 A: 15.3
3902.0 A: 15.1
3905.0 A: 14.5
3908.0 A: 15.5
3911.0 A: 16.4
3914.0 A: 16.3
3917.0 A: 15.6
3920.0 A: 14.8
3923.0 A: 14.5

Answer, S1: 4.0 A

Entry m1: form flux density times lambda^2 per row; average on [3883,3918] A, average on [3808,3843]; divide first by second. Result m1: 1.2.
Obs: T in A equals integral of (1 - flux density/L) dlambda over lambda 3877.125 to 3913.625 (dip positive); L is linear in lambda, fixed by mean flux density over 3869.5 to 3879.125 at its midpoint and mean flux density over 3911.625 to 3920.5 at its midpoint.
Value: 2.5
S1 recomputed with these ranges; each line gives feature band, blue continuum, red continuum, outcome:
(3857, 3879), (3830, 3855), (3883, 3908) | -3.3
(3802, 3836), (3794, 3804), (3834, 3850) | -2.1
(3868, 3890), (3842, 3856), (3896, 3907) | 1.2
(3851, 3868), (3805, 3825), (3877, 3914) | -1.4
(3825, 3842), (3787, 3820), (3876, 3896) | 3.7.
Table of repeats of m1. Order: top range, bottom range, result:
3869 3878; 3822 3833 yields 1.27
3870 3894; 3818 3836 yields 1.17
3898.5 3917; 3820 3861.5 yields 1.17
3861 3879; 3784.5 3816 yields 1.12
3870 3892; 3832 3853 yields 1.08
